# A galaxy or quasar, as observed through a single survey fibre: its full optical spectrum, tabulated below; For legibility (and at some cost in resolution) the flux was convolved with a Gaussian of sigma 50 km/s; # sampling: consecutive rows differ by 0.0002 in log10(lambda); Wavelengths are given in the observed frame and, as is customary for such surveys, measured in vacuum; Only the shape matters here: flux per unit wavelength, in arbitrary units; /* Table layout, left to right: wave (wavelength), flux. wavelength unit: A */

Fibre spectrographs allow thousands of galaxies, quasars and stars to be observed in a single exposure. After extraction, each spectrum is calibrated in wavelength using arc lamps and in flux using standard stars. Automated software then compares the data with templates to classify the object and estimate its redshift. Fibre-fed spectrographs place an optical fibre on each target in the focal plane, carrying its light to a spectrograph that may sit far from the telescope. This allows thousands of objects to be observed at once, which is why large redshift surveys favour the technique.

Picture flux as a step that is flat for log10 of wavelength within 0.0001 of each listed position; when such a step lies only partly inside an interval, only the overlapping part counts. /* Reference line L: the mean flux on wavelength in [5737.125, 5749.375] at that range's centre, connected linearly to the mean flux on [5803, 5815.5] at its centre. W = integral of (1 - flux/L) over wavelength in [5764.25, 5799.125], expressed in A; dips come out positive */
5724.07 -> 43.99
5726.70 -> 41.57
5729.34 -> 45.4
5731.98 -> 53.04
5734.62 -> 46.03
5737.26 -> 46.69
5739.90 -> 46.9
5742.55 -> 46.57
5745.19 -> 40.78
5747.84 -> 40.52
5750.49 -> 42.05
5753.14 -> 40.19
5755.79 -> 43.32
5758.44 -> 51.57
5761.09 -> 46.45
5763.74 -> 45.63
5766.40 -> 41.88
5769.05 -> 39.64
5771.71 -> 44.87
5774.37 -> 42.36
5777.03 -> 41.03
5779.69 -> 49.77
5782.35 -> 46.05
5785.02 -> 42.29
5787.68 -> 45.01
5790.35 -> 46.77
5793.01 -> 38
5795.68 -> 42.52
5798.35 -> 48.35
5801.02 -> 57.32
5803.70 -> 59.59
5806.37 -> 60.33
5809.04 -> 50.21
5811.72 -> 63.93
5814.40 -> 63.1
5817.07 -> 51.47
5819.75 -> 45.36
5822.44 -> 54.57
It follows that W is 6.05 A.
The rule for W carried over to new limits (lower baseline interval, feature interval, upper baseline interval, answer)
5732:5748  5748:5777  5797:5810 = 3.2 A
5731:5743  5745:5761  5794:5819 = 1.9 A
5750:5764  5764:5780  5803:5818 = 1.9 A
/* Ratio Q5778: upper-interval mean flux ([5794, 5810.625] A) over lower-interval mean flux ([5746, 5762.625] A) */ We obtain 1.2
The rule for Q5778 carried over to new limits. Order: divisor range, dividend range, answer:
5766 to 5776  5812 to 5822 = 1.29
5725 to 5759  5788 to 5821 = 1.16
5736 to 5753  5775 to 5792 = 1.03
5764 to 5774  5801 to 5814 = 1.38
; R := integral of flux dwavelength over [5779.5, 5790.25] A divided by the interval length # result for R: 45.5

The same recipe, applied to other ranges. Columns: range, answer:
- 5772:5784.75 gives 44.6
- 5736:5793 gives 44.2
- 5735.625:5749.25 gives 44.3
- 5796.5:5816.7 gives 56.9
